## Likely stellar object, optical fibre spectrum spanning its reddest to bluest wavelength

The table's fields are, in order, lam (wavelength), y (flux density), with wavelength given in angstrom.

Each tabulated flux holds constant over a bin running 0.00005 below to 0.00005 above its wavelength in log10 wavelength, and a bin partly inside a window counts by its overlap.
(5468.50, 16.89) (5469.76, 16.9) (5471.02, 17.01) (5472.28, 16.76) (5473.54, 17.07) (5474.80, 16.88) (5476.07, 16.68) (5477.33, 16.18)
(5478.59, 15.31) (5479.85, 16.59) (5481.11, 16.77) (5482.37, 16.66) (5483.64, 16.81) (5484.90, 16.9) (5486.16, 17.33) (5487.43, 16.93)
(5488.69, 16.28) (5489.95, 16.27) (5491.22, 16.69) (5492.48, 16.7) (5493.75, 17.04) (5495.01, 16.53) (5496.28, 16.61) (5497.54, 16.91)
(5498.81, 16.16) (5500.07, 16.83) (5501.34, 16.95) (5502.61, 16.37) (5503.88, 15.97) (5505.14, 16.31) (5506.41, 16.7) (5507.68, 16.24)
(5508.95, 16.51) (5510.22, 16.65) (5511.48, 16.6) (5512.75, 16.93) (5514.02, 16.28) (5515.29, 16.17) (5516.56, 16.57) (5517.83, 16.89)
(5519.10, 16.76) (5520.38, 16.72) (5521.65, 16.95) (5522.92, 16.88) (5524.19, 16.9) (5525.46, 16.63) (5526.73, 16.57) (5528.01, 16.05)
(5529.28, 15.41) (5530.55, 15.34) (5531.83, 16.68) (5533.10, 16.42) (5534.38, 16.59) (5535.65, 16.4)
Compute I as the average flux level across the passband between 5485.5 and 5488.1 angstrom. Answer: 17.1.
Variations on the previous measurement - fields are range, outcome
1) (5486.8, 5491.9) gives 16.6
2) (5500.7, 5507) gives 16.4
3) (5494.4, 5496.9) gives 16.5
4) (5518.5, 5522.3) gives 16.8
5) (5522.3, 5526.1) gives 16.8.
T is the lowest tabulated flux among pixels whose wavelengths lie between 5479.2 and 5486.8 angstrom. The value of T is 16.59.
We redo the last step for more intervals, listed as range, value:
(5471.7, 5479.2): 15.31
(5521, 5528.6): 16.05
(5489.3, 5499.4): 16.16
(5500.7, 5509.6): 15.97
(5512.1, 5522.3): 16.17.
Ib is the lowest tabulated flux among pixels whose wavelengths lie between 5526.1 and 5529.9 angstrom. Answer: 15.41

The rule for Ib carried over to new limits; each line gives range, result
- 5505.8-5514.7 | 16.24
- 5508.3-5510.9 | 16.51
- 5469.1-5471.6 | 16.9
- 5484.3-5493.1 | 16.27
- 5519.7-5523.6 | 16.72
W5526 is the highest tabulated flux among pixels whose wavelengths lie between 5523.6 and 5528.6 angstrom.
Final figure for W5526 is 16.9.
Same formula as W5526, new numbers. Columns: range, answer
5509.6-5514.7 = 16.93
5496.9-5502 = 16.95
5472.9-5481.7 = 17.07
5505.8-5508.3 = 16.7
